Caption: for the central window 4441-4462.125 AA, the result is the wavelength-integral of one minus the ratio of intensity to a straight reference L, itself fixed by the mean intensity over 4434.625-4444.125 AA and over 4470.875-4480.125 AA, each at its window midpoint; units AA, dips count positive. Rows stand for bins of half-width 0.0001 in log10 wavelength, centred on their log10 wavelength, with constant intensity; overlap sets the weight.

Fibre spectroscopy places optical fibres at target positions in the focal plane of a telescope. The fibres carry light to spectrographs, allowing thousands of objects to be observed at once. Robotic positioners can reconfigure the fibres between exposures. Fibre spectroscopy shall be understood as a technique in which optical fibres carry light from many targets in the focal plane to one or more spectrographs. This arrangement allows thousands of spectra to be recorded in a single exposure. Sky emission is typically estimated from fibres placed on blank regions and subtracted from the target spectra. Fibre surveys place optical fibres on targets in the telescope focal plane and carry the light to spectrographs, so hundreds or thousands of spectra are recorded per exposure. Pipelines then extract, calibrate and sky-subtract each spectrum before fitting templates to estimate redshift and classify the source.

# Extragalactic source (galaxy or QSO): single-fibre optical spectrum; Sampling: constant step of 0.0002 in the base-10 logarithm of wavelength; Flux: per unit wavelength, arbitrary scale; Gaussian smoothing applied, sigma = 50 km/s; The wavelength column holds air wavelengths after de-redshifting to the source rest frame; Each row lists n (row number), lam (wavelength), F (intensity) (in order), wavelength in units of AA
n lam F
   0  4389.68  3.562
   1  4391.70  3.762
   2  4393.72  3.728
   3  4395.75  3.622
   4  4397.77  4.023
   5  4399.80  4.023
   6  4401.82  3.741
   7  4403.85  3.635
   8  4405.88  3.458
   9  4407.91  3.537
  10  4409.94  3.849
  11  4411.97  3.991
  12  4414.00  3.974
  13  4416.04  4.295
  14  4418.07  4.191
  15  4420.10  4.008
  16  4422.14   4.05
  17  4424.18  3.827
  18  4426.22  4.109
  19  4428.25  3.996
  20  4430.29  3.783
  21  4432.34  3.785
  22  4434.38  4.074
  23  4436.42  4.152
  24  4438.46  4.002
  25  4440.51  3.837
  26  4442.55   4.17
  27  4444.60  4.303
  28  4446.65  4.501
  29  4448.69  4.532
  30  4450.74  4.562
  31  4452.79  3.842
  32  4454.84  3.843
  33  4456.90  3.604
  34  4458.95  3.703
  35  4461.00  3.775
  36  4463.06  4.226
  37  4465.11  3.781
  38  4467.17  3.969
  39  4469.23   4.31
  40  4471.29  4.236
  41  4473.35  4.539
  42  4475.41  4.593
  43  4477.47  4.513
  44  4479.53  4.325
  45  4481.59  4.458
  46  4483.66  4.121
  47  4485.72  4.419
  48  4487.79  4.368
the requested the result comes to 0.57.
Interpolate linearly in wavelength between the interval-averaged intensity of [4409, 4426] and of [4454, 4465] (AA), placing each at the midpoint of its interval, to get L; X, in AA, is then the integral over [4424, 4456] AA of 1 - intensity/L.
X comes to -1.39 AA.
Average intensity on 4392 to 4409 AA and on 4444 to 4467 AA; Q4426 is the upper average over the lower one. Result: 1.1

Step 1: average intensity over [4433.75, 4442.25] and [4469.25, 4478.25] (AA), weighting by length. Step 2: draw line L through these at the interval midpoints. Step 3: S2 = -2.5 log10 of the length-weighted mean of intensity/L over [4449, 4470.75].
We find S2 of 0.079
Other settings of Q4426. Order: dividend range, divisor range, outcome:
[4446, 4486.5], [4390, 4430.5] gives 1.08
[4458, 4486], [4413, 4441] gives 1.05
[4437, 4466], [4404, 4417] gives 1.06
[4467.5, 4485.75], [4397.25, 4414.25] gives 1.15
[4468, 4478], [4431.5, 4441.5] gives 1.11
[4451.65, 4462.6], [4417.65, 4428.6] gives 0.94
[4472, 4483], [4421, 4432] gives 1.13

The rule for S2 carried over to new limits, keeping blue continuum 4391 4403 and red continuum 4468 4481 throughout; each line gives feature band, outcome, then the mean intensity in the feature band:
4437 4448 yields 0.00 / 4.18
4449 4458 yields 0.07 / 4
